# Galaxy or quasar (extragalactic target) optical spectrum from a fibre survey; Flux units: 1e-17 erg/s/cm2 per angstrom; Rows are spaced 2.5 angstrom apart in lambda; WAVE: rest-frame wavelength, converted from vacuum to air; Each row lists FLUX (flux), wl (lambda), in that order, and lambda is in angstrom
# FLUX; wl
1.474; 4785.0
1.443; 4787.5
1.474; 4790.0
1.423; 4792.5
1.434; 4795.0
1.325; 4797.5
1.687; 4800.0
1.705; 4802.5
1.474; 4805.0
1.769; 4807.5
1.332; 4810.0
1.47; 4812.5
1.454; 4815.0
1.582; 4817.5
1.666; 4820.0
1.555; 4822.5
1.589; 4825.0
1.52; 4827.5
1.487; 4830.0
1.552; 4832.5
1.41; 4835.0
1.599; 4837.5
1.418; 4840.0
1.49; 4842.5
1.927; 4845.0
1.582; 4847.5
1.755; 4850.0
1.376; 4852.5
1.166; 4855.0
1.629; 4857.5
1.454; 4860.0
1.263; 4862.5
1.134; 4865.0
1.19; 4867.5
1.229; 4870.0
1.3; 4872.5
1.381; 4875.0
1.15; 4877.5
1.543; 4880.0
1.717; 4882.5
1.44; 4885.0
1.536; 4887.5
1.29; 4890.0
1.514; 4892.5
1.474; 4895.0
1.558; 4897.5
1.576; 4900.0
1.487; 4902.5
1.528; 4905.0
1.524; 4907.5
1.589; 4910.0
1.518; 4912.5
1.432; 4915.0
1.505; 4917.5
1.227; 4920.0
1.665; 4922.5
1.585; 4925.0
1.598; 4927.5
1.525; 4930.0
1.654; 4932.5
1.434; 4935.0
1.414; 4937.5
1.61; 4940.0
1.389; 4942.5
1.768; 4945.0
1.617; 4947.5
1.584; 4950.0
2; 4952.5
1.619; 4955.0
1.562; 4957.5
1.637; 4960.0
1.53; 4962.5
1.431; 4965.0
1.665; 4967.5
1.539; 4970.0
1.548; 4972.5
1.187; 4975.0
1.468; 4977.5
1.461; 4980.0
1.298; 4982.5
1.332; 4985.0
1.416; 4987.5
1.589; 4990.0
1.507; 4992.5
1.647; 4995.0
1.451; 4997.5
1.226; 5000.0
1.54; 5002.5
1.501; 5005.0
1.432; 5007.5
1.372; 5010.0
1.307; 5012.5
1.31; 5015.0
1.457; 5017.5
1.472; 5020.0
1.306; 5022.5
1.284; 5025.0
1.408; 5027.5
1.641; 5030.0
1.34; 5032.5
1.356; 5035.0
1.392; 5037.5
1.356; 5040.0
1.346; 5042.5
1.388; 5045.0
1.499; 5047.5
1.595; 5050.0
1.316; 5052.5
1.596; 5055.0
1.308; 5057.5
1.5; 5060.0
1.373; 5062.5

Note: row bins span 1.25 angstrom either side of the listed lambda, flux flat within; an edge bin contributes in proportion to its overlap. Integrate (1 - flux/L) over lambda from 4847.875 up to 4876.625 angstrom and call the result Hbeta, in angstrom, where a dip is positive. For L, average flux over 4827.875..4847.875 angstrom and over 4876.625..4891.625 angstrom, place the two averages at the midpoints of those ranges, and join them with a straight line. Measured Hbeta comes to 2.8 angstrom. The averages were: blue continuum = 1.56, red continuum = 1.46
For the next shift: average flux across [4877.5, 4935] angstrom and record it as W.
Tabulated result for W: 1.51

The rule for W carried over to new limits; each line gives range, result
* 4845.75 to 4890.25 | 1.4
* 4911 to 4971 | 1.56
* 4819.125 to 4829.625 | 1.57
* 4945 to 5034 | 1.48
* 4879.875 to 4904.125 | 1.51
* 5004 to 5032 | 1.41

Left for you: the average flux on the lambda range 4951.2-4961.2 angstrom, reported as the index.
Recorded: 1.7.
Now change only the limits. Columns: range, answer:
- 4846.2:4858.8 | 1.5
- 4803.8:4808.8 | 1.62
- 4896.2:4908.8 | 1.53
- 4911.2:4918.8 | 1.48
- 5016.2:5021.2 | 1.46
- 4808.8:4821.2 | 1.5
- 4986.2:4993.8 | 1.5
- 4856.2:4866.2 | 1.37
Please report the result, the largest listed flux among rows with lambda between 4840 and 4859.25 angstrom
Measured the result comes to 1.927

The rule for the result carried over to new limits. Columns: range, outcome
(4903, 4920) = 1.589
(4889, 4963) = 2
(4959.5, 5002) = 1.665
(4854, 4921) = 1.717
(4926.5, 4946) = 1.768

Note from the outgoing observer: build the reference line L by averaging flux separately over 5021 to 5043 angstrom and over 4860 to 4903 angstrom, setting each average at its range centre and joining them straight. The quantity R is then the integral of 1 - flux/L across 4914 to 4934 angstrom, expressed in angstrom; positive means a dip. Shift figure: -1.9 angstrom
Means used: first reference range 1.4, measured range 1.52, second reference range 1.38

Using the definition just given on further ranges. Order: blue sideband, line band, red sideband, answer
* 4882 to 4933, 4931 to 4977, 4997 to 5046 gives -3.07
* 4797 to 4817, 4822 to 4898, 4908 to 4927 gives 3.28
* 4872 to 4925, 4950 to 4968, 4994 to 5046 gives -2.34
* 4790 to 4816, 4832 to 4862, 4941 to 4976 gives 0.09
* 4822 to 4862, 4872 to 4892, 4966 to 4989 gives 0.96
